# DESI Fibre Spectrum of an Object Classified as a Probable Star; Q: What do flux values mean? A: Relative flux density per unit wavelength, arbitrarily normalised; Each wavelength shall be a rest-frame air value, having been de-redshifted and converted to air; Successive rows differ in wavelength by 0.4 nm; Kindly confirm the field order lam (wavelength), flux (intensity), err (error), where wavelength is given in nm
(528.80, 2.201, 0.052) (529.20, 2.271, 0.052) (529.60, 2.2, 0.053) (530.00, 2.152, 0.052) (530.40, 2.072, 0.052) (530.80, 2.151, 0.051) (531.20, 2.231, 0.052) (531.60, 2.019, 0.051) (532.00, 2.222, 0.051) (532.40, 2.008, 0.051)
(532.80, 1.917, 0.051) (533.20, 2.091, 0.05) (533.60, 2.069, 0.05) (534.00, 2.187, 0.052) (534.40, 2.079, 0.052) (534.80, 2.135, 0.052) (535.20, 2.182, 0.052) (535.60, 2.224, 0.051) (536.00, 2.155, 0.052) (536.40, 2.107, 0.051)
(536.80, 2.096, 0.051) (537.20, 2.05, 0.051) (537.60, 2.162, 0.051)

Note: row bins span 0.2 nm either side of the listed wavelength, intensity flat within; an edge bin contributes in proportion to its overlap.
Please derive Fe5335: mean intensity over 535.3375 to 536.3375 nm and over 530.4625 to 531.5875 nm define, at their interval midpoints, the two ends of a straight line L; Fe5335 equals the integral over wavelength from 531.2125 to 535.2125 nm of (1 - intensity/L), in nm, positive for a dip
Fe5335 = 0.126 nm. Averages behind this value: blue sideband 2.15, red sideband 2.18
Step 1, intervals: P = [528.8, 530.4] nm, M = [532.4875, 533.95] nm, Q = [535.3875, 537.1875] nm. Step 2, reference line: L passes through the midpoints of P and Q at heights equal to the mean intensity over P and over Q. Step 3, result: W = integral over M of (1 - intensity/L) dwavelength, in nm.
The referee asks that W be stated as 0.081 nm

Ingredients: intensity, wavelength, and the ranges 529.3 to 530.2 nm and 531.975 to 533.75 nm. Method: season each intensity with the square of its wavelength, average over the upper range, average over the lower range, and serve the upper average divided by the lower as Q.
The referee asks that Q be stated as 0.95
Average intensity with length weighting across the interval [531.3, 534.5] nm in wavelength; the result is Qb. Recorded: 2.08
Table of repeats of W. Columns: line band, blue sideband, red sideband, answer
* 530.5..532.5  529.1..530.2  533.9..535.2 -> 0.04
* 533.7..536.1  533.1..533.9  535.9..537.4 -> -0.07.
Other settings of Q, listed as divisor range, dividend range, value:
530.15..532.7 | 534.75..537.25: 1.03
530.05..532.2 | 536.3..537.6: 1.00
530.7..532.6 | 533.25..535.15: 1.01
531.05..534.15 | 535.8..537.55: 1.02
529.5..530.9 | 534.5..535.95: 1.03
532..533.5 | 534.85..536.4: 1.08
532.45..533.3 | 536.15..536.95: 1.07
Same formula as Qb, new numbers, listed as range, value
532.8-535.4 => 2.11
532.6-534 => 2.05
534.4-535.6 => 2.16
